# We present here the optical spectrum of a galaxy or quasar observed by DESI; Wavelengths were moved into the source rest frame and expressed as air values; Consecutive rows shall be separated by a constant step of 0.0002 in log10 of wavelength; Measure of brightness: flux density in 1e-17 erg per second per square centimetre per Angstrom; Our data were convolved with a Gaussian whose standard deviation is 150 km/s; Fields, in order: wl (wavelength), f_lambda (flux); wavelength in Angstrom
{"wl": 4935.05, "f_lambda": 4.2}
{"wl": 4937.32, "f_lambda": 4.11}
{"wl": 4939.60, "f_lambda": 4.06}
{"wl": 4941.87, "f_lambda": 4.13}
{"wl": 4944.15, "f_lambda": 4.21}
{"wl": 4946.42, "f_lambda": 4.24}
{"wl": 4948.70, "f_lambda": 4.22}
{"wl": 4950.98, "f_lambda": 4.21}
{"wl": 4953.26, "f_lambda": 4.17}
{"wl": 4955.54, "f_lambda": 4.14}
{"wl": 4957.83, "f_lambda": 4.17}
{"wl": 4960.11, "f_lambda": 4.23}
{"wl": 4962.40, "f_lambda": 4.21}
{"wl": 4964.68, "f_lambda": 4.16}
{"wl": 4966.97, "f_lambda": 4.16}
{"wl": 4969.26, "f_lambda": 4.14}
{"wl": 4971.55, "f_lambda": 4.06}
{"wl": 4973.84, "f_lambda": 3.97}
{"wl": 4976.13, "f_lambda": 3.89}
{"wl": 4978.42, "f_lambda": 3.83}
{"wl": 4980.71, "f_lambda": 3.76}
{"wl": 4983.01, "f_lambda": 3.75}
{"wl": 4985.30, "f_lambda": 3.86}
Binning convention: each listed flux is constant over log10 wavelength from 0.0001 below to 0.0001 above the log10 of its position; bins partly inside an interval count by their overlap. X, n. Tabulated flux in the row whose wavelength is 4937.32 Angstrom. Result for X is 4.11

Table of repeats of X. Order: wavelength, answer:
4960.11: 4.23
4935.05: 4.2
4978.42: 3.83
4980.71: 3.76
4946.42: 4.24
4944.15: 4.21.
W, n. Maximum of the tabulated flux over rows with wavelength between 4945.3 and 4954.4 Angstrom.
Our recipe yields 4.24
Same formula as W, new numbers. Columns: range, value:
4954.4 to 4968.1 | 4.23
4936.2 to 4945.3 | 4.21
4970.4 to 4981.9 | 4.06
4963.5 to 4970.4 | 4.16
